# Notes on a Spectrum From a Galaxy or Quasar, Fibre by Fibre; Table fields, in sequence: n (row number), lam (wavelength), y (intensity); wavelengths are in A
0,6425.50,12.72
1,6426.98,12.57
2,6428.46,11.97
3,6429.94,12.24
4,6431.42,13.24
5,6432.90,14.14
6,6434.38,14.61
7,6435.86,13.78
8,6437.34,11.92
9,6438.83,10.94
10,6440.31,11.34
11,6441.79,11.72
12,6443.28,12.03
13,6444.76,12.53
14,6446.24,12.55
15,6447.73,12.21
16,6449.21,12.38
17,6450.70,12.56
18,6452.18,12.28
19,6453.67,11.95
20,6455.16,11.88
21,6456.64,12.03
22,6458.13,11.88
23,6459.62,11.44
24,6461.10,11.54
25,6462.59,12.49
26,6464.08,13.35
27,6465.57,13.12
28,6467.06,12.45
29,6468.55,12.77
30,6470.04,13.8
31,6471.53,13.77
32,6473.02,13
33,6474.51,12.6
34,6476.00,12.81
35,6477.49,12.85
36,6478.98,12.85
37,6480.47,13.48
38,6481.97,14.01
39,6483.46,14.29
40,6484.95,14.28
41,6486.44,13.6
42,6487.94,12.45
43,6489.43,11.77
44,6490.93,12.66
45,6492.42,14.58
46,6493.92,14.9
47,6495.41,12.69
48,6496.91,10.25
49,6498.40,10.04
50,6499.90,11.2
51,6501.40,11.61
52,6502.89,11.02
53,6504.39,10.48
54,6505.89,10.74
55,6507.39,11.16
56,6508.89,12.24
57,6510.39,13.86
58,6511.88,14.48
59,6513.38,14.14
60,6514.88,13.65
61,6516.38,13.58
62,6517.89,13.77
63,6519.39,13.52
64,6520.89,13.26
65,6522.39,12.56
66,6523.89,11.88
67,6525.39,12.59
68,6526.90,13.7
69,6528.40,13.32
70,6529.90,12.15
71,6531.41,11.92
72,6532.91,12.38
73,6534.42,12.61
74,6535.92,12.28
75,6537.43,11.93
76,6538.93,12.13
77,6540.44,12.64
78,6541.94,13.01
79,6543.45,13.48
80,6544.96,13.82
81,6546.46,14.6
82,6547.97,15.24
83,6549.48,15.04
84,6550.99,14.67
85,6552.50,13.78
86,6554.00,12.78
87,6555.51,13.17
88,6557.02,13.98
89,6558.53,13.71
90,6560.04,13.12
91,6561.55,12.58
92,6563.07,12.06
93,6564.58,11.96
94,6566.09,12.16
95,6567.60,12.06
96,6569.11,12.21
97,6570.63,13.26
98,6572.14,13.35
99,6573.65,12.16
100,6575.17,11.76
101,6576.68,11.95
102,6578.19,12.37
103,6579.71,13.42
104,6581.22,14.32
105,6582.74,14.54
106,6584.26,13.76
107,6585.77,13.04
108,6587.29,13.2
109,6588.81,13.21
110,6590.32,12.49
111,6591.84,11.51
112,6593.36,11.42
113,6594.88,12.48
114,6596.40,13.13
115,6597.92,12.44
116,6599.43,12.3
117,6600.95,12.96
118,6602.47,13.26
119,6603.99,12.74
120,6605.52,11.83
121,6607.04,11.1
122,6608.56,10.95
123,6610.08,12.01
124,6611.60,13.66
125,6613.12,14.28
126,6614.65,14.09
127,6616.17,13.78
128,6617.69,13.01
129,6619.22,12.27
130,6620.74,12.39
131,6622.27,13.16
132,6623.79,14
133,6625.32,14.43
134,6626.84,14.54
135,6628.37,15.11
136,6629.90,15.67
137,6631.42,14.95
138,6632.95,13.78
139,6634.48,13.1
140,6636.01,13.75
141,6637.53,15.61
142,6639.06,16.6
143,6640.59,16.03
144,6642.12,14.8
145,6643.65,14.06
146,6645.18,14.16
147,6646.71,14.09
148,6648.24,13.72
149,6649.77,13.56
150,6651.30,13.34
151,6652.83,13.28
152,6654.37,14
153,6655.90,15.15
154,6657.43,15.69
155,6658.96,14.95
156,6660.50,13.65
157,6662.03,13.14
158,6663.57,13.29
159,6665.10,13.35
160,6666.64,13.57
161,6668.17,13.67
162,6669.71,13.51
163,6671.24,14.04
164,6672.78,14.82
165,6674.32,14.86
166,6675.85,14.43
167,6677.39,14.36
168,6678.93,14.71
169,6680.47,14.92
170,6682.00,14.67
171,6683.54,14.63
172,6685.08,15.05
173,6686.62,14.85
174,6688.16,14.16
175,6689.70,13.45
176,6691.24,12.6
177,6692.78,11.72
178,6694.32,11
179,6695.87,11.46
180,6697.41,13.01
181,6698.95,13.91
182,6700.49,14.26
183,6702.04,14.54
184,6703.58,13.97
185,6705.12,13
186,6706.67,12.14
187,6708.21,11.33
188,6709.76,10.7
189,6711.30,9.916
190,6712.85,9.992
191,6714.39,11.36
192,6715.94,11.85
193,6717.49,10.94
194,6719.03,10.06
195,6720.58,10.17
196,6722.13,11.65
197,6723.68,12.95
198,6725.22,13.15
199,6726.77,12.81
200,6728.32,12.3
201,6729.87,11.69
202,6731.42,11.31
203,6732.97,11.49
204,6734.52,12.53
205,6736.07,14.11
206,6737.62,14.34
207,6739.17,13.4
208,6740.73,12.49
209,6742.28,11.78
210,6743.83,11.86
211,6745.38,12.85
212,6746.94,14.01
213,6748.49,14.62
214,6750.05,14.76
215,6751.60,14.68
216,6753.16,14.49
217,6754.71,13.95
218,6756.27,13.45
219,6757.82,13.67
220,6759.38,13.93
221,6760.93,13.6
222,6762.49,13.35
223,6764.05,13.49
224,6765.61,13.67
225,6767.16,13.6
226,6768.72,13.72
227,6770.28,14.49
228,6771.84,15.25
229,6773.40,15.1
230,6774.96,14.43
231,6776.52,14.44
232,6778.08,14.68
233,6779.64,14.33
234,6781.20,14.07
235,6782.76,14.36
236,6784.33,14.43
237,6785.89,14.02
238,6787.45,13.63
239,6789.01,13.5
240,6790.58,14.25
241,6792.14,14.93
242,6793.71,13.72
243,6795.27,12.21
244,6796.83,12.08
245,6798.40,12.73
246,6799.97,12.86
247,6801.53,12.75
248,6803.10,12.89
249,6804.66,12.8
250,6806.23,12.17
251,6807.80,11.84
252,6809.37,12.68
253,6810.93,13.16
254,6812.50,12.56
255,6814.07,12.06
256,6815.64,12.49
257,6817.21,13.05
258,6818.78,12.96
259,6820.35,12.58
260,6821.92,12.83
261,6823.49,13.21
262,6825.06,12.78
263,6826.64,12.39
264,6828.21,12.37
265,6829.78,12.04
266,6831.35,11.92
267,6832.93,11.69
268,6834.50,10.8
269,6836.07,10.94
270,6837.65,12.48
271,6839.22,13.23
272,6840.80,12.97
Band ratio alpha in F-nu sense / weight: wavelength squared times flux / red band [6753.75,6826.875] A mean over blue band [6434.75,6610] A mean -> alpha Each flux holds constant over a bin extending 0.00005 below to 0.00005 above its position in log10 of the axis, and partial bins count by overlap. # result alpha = 1.14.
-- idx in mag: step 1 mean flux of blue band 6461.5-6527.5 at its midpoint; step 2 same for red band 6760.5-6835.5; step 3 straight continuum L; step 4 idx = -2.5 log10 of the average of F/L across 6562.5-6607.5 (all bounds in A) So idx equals 0.03 mag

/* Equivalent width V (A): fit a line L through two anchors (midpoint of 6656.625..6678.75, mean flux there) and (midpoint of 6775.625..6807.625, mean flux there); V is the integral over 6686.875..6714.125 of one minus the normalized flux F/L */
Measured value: 2.9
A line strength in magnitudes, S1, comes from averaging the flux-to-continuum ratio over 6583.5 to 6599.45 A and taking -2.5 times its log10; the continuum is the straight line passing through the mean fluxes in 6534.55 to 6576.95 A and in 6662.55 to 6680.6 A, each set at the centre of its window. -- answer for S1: 0.06 mag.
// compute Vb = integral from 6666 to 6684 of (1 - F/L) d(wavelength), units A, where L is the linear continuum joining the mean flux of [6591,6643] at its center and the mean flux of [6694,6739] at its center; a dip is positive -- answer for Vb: -2.3 A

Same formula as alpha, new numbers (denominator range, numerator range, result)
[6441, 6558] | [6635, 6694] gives 1.16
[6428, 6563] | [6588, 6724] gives 1.09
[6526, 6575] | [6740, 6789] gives 1.14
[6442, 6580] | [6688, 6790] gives 1.10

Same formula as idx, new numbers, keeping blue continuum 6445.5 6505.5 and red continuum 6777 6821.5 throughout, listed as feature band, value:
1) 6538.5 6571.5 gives -0.047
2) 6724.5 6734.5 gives 0.079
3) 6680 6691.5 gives -0.110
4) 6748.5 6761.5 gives -0.079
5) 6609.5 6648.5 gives -0.103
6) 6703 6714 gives 0.132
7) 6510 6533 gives -0.047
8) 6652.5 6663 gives -0.109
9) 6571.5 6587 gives -0.027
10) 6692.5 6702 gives 0.021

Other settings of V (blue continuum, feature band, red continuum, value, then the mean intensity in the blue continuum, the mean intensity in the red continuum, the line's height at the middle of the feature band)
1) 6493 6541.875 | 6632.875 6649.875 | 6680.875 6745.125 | -2.7 A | 12.5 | 12.5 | 12.5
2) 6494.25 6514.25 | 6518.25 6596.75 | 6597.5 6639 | -2.1 A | 11.9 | 13.4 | 12.6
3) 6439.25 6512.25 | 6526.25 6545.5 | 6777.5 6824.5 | -0.1 A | 12.5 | 13.2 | 12.6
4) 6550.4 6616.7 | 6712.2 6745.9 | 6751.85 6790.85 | 4.3 A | 12.8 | 14.1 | 13.8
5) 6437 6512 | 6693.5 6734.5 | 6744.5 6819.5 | 4.2 A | 12.4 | 13.6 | 13.3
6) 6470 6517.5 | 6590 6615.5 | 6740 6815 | 1.1 A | 12.8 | 13.5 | 13.1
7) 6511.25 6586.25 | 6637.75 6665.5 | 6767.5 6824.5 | -2.2 A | 13.1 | 13.4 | 13.2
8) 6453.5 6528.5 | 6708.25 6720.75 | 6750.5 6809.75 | 2.6 A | 12.7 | 13.7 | 13.5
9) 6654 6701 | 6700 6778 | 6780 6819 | 3.1 A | 13.9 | 13.1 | 13.5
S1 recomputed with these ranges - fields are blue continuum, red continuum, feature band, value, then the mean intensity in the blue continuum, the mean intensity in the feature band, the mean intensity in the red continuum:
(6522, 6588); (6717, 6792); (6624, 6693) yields -0.08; 13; 14.3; 13.4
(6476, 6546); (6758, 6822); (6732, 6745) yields 0.05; 12.7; 12.7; 13.5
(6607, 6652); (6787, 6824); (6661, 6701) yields -0.01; 13.9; 13.7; 12.9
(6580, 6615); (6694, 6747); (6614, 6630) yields -0.09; 12.8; 13.8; 12.2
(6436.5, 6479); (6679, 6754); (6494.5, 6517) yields 0.03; 12.4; 12.1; 12.8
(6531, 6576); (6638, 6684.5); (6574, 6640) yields 0.03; 13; 13.3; 14.3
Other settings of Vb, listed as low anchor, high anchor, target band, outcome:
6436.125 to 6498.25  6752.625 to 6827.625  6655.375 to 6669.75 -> -1.0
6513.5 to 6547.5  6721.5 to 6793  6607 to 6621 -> 0.4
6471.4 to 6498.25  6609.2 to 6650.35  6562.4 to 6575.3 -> 1.2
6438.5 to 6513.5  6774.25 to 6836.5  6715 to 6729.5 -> 1.3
